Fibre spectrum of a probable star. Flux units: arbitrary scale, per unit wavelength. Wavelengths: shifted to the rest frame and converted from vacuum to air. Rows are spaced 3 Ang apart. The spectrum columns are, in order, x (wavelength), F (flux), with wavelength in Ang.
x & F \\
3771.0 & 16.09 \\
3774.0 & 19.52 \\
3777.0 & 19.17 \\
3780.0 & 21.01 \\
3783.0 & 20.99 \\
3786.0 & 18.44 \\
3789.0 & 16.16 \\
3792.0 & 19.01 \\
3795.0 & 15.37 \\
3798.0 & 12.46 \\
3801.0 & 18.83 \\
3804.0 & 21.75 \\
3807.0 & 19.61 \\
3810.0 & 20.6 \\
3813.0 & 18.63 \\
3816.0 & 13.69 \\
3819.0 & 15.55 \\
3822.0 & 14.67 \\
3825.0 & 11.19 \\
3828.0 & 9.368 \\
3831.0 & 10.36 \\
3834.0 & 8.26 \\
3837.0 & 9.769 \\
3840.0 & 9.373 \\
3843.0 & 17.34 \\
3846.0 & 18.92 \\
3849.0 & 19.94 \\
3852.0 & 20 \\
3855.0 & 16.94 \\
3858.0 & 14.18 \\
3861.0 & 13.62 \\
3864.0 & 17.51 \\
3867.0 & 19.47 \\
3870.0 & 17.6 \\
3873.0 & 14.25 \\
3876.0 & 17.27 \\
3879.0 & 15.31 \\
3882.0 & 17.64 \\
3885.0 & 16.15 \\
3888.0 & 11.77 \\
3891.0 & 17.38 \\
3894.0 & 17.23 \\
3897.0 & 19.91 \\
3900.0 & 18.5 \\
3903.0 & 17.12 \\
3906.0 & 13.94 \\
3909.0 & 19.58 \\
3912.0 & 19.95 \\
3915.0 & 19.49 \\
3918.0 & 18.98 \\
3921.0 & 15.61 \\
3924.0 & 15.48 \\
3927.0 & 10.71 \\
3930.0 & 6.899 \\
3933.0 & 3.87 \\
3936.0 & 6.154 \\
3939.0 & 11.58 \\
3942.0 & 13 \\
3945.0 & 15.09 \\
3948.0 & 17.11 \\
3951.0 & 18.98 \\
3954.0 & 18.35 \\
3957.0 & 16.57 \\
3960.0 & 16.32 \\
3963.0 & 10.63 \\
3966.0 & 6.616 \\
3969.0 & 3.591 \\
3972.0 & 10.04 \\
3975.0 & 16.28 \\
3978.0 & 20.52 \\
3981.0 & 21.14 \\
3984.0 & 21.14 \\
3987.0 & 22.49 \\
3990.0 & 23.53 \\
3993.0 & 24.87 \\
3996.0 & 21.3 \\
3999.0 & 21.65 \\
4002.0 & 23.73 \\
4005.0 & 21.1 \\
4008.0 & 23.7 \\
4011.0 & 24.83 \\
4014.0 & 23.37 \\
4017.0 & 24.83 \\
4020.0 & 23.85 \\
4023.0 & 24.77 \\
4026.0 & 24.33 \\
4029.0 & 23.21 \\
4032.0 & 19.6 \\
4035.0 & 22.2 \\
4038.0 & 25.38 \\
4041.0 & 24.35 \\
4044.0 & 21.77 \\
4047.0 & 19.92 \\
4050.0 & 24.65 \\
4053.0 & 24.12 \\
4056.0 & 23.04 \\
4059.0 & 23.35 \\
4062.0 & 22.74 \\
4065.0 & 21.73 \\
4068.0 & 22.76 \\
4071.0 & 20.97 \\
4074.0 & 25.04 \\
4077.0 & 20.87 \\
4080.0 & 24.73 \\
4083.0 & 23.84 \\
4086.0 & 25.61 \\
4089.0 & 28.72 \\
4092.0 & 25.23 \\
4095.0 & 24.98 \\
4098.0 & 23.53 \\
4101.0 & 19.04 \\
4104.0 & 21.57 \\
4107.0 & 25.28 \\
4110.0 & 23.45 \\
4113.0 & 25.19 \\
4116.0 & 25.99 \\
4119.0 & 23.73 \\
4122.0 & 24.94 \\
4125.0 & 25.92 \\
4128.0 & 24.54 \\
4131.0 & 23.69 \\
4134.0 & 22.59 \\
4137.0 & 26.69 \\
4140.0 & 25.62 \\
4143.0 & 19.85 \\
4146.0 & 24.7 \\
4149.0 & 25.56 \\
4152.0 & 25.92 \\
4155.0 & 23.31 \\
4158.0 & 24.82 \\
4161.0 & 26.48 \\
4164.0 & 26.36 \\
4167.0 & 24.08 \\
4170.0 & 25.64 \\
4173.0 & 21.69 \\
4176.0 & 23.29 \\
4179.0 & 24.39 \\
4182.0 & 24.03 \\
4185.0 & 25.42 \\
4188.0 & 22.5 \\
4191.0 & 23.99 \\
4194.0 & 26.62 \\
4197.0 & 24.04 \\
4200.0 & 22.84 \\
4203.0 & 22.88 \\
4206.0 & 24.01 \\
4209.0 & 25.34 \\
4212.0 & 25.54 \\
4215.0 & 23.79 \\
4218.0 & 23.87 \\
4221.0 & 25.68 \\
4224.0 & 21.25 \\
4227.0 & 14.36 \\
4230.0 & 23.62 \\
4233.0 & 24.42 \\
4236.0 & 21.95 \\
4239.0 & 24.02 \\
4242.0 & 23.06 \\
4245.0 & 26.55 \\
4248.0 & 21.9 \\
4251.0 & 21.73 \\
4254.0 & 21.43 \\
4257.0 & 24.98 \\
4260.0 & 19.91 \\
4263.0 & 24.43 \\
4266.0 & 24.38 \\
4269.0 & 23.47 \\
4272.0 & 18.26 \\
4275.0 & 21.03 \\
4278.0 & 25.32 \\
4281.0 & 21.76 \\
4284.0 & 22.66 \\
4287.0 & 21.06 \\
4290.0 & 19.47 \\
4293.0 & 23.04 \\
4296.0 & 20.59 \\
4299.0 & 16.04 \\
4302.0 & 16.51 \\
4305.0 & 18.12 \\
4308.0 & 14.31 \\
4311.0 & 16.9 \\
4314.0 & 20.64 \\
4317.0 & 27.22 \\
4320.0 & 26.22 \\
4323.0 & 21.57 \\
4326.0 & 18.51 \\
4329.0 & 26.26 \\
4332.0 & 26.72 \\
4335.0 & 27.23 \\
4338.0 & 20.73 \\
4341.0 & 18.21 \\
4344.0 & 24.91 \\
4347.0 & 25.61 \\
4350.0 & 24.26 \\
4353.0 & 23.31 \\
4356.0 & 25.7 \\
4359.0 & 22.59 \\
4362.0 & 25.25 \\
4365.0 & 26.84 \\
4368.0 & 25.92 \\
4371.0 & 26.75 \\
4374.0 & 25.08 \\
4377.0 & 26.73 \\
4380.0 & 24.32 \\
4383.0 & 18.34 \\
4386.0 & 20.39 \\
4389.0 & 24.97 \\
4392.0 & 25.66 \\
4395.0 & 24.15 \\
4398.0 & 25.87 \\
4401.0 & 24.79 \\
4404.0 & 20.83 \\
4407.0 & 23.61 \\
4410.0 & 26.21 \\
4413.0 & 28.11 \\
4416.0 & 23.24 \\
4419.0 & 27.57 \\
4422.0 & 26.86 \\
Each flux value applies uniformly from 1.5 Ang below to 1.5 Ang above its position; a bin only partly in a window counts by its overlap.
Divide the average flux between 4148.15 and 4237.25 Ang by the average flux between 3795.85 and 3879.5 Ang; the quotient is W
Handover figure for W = 1.53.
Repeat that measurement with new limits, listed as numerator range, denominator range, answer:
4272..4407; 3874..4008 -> 1.39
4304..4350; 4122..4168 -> 0.90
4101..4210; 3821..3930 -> 1.56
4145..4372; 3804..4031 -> 1.37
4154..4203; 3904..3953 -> 1.71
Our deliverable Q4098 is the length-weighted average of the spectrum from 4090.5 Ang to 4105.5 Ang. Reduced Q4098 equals 22.9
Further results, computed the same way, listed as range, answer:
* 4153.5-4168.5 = 25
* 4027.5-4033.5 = 21.4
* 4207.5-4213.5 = 25.4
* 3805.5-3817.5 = 18.1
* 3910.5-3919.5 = 19.5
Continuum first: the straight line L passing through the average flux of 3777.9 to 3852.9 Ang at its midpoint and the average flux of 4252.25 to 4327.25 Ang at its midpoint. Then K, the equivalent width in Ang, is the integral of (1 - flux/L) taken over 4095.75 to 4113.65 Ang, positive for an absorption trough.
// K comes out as -3.6 Ang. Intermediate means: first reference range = 16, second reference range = 21.1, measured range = 23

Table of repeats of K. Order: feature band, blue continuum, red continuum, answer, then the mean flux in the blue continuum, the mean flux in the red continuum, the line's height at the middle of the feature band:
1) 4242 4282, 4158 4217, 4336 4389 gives 2.4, 24.4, 23.9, 24.2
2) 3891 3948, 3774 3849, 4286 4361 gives 8.1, 16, 21.9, 17.2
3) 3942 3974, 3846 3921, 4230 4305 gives 8.4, 17.2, 22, 18.2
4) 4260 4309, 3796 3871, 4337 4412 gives 4.2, 15.6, 24.1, 22.7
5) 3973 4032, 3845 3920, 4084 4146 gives -4.4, 17.3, 24.3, 20.9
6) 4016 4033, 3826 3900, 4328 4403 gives -4.8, 15.4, 24.4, 18.3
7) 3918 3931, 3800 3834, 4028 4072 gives 3.9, 15.5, 22.7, 18.8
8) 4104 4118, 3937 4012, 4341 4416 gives -3.2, 17.6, 24.4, 19.9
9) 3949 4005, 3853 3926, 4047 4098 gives 7.0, 16.8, 23.8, 20.2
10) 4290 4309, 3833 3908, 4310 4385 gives 3.9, 16.1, 23.9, 23.1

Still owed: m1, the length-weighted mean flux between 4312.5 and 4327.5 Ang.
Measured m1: 22.8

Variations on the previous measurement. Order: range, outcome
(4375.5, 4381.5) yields 25.5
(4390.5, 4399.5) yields 25.2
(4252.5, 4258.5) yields 23.2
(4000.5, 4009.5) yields 22.8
